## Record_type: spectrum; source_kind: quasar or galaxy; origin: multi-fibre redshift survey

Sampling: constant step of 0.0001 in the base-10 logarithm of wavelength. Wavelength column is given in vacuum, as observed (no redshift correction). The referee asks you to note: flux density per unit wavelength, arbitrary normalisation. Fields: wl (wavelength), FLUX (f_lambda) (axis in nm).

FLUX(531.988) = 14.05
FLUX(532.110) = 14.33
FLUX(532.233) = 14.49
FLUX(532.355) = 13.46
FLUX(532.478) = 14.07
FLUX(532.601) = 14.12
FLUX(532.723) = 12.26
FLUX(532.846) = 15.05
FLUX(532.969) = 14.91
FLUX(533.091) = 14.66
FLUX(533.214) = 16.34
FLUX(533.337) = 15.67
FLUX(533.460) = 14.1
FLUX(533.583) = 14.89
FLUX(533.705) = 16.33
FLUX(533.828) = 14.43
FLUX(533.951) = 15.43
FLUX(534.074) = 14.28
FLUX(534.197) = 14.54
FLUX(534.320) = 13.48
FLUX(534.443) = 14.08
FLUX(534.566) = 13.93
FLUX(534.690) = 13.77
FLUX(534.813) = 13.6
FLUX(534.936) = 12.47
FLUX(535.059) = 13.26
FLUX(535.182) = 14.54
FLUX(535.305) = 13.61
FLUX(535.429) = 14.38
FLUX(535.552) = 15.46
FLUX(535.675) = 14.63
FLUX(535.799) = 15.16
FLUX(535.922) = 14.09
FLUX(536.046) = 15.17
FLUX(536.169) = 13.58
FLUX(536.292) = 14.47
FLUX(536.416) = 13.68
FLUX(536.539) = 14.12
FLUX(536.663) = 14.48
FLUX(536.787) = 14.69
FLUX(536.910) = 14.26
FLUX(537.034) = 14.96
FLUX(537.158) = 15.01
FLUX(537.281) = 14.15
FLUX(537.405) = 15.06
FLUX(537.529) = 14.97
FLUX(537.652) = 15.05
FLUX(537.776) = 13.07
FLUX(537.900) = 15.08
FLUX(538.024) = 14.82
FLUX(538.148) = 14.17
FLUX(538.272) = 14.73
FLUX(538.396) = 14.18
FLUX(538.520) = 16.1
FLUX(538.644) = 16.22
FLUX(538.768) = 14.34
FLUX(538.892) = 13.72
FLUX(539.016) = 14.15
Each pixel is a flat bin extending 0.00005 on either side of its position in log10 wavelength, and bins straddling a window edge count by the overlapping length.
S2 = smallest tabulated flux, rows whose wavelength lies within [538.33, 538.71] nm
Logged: 14.18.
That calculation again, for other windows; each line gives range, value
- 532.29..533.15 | 12.26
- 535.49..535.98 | 14.09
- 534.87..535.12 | 12.47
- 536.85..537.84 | 13.07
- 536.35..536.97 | 13.68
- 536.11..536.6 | 13.58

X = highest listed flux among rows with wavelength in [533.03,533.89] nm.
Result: 16.34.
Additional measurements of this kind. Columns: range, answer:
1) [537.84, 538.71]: 16.22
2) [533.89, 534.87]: 15.43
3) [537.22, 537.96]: 15.08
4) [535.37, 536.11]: 15.46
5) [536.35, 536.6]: 14.12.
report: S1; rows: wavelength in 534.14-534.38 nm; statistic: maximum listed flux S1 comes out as 14.54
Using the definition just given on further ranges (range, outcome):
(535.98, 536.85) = 15.17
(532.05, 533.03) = 15.05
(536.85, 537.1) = 14.96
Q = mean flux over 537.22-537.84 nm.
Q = 14.5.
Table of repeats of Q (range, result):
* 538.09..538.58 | 14.8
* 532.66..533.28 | 14.7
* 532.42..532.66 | 14.1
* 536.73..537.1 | 14.6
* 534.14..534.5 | 14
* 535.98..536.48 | 14.2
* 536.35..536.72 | 14.1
